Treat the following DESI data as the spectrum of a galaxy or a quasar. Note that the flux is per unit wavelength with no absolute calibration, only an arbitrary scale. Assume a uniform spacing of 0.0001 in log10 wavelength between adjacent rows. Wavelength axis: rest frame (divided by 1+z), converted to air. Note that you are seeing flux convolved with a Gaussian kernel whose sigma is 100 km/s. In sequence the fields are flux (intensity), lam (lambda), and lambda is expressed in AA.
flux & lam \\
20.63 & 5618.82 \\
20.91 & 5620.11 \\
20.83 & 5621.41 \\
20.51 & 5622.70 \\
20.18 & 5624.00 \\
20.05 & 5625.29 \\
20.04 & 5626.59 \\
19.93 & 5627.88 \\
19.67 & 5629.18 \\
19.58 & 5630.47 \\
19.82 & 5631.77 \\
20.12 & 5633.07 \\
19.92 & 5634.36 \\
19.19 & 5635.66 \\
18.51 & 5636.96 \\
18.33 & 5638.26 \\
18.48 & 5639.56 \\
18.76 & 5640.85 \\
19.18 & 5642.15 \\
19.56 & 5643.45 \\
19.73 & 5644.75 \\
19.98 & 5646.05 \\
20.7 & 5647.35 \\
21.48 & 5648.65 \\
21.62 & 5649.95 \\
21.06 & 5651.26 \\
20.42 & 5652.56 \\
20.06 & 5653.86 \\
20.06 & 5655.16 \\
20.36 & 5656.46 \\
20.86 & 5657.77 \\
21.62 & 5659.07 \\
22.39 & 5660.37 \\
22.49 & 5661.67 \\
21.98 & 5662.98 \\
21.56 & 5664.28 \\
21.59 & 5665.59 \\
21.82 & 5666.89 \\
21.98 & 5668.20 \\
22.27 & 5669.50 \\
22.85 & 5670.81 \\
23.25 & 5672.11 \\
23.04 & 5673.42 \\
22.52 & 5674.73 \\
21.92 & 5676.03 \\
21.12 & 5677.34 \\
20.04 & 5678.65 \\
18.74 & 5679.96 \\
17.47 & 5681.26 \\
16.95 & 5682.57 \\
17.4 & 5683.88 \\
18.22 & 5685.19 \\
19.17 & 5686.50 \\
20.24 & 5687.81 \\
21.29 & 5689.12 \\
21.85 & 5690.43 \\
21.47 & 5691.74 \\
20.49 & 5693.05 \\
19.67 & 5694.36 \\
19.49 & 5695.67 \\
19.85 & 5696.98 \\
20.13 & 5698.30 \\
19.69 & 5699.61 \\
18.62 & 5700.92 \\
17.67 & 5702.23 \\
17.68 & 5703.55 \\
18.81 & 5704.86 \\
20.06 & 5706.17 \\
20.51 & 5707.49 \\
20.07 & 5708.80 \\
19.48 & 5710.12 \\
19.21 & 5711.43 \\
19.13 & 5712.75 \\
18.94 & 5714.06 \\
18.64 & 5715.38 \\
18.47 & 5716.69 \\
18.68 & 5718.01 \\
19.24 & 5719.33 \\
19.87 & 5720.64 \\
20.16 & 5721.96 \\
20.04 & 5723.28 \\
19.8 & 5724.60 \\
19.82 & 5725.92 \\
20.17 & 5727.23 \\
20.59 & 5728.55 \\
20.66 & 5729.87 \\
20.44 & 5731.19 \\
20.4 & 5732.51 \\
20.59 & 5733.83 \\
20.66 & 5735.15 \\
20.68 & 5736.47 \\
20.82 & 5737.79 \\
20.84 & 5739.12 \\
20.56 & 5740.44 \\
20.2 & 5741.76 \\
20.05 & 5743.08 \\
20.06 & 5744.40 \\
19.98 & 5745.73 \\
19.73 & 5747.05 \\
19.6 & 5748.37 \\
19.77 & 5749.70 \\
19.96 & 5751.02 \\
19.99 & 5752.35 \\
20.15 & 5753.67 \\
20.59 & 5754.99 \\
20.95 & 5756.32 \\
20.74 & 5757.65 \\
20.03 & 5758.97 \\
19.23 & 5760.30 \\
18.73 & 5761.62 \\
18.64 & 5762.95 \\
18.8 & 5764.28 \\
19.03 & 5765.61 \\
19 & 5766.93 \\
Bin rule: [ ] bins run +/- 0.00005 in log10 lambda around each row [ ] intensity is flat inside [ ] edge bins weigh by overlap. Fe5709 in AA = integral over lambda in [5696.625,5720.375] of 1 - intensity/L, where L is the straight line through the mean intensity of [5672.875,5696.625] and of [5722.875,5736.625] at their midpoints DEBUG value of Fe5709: 1.2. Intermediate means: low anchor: 20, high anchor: 20.3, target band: 19.2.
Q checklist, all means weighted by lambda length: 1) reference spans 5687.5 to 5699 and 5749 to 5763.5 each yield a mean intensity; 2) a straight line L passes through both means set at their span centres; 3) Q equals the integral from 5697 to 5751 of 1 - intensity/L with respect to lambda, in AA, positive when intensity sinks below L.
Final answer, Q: 1.16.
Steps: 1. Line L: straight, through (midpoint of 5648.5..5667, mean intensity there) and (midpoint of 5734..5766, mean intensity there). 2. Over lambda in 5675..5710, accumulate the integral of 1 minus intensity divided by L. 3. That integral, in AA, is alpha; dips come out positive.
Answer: 2.02 AA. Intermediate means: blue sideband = 21.3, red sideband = 20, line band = 19.6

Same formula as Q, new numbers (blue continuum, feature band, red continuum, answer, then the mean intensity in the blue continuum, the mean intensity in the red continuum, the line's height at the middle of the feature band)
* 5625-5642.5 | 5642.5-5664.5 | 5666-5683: -0.71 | 19.4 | 21.1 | 20.2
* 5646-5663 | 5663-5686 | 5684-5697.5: -0.26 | 21.1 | 20.1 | 20.5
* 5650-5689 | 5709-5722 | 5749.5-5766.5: 0.70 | 20.8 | 19.7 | 20.3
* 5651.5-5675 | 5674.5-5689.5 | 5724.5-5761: 1.33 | 21.7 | 20.3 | 21.4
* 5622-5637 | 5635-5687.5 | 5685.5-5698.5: -1.00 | 19.9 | 20.3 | 20.1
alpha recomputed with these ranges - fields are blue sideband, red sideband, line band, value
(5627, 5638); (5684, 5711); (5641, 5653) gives -0.5 AA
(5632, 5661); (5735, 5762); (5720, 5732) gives 0.0 AA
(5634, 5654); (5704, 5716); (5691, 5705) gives 0.0 AA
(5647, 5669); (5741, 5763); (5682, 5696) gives 0.8 AA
